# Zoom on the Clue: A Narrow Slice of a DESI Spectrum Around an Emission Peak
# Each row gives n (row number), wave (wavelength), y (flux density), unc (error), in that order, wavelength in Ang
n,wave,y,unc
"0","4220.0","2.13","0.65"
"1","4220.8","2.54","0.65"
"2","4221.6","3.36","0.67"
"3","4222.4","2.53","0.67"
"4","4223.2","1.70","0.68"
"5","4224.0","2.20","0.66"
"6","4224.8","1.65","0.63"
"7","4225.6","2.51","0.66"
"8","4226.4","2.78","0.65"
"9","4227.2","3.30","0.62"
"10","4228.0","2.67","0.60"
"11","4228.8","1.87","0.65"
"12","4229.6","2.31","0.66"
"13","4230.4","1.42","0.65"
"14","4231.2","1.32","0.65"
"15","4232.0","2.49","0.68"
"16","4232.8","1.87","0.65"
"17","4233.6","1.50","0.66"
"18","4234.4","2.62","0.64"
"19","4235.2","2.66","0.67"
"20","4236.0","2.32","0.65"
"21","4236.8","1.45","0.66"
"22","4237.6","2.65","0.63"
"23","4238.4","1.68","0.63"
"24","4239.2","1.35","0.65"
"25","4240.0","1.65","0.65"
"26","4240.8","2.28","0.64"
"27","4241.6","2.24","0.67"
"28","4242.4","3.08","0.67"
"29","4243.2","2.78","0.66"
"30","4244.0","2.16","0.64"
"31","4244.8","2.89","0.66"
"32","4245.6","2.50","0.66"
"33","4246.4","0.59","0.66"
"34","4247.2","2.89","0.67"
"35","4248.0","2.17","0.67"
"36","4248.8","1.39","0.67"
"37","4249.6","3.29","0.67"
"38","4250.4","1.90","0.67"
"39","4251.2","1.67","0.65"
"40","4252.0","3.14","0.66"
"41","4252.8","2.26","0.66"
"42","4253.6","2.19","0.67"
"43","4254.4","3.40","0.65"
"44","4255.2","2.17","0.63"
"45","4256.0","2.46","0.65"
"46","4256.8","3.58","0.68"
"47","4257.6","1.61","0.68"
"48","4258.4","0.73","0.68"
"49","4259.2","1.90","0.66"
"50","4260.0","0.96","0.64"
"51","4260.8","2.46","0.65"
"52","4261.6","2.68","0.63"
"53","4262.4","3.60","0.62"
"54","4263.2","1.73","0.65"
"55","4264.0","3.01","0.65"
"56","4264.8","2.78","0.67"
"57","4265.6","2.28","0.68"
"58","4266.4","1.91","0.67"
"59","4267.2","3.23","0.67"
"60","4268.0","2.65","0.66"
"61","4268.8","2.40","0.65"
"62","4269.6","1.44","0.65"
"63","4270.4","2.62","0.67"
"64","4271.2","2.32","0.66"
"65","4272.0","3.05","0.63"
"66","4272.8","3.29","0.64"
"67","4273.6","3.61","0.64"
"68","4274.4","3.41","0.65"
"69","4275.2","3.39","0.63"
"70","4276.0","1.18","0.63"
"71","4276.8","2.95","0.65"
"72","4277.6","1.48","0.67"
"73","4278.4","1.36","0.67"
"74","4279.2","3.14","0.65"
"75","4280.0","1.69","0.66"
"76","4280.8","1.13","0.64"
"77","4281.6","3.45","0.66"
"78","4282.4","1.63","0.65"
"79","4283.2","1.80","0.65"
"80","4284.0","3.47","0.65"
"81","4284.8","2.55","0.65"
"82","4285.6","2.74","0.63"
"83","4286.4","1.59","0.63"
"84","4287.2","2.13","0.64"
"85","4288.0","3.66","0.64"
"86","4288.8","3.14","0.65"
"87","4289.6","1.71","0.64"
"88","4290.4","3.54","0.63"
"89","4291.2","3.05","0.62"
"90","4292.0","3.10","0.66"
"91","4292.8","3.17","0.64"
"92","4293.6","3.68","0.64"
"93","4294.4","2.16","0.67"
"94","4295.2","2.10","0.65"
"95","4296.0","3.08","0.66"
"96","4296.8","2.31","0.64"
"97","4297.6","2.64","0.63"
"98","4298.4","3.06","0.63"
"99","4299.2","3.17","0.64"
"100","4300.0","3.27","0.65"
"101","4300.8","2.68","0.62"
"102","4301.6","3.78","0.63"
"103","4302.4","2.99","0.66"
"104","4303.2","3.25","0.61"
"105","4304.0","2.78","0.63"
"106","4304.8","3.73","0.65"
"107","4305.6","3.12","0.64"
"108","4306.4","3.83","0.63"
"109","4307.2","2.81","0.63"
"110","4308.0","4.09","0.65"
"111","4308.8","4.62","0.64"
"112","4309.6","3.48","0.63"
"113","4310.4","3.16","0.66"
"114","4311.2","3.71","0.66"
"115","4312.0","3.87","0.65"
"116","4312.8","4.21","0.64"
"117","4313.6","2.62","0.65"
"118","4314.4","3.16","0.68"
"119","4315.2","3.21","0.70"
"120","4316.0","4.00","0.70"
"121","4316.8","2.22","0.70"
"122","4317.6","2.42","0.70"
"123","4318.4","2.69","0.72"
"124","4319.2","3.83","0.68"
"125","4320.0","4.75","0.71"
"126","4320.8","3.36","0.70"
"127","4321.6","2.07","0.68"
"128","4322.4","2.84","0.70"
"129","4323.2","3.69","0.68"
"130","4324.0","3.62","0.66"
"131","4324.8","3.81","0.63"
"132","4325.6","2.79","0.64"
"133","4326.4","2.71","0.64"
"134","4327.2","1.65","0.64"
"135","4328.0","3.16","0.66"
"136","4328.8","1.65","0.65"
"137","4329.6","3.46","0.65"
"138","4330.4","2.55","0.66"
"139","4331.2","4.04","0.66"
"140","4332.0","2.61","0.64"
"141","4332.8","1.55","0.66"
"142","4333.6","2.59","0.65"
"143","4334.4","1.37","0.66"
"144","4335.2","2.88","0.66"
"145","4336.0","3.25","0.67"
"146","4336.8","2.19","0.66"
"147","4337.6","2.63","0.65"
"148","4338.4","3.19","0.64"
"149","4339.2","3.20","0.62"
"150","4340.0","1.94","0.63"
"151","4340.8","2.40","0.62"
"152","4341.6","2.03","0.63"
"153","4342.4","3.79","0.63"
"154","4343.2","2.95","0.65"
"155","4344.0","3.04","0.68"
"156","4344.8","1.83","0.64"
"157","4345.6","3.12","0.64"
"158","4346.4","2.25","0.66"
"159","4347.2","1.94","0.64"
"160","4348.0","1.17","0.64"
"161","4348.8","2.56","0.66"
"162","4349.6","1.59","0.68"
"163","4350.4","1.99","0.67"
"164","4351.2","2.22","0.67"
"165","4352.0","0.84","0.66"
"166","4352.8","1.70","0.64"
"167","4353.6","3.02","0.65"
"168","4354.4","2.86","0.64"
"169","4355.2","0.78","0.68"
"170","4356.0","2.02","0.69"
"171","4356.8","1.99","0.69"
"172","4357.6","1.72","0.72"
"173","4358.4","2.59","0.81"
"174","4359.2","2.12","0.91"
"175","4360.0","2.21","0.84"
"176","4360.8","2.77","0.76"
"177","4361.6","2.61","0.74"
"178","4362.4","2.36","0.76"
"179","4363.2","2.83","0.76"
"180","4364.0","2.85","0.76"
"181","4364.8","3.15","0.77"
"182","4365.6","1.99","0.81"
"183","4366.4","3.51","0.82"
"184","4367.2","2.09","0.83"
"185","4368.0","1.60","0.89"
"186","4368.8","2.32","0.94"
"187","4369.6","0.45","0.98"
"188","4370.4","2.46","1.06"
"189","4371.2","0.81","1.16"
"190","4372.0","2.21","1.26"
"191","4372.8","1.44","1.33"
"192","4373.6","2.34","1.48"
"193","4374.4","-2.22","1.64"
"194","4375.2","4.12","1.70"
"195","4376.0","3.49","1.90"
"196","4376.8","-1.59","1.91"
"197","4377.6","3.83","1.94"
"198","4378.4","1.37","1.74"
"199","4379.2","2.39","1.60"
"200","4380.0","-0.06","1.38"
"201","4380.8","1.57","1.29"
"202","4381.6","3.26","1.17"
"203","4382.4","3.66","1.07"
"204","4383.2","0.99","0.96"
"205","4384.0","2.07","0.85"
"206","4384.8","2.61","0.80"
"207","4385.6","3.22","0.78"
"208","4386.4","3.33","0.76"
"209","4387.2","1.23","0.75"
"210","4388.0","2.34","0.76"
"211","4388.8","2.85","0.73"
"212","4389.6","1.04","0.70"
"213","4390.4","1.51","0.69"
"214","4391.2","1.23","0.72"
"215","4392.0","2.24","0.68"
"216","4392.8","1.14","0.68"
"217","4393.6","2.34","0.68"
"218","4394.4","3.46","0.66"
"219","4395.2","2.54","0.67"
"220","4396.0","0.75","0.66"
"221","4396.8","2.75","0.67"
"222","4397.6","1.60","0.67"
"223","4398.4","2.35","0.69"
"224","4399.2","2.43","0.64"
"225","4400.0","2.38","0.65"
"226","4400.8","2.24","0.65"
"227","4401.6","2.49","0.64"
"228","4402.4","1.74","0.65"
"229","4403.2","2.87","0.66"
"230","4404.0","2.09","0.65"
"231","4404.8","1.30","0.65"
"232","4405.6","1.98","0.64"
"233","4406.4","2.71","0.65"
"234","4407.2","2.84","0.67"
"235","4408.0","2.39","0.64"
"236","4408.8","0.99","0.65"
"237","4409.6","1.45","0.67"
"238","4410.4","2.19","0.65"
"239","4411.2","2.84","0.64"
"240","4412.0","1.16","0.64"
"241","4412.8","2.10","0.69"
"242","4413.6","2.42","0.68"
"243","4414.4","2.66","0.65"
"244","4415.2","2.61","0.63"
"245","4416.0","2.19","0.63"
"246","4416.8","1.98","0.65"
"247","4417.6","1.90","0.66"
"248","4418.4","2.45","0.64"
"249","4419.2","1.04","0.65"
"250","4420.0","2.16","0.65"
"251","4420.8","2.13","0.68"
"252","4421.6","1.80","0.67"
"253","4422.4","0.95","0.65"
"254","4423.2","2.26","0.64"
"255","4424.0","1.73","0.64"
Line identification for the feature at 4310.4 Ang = Mg II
